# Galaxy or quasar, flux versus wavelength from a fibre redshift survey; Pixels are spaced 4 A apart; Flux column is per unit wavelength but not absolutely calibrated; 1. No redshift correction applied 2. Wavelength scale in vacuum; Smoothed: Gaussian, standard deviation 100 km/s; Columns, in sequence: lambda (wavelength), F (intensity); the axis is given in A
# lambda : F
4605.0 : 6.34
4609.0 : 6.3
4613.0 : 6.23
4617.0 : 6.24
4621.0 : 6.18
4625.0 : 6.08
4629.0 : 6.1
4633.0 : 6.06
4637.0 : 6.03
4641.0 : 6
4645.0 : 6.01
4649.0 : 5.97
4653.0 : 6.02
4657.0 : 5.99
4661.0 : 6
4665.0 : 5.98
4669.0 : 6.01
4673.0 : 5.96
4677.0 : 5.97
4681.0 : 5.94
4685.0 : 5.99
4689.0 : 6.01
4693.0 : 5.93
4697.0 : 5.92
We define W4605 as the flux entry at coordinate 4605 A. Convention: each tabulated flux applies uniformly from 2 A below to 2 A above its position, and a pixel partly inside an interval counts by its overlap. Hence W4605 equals 6.34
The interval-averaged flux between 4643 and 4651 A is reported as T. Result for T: 5.99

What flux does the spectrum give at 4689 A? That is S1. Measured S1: 6.01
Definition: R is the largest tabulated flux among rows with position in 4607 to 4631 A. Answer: 6.3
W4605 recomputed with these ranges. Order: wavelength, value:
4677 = 5.97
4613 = 6.23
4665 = 5.98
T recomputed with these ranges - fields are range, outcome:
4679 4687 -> 5.96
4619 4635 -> 6.11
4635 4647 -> 6.01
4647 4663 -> 5.99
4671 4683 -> 5.96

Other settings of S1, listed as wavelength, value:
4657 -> 5.99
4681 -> 5.94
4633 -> 6.06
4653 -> 6.02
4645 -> 6.01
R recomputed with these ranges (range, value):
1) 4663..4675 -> 6.01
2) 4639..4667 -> 6.02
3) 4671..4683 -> 5.97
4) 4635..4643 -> 6.03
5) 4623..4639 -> 6.1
